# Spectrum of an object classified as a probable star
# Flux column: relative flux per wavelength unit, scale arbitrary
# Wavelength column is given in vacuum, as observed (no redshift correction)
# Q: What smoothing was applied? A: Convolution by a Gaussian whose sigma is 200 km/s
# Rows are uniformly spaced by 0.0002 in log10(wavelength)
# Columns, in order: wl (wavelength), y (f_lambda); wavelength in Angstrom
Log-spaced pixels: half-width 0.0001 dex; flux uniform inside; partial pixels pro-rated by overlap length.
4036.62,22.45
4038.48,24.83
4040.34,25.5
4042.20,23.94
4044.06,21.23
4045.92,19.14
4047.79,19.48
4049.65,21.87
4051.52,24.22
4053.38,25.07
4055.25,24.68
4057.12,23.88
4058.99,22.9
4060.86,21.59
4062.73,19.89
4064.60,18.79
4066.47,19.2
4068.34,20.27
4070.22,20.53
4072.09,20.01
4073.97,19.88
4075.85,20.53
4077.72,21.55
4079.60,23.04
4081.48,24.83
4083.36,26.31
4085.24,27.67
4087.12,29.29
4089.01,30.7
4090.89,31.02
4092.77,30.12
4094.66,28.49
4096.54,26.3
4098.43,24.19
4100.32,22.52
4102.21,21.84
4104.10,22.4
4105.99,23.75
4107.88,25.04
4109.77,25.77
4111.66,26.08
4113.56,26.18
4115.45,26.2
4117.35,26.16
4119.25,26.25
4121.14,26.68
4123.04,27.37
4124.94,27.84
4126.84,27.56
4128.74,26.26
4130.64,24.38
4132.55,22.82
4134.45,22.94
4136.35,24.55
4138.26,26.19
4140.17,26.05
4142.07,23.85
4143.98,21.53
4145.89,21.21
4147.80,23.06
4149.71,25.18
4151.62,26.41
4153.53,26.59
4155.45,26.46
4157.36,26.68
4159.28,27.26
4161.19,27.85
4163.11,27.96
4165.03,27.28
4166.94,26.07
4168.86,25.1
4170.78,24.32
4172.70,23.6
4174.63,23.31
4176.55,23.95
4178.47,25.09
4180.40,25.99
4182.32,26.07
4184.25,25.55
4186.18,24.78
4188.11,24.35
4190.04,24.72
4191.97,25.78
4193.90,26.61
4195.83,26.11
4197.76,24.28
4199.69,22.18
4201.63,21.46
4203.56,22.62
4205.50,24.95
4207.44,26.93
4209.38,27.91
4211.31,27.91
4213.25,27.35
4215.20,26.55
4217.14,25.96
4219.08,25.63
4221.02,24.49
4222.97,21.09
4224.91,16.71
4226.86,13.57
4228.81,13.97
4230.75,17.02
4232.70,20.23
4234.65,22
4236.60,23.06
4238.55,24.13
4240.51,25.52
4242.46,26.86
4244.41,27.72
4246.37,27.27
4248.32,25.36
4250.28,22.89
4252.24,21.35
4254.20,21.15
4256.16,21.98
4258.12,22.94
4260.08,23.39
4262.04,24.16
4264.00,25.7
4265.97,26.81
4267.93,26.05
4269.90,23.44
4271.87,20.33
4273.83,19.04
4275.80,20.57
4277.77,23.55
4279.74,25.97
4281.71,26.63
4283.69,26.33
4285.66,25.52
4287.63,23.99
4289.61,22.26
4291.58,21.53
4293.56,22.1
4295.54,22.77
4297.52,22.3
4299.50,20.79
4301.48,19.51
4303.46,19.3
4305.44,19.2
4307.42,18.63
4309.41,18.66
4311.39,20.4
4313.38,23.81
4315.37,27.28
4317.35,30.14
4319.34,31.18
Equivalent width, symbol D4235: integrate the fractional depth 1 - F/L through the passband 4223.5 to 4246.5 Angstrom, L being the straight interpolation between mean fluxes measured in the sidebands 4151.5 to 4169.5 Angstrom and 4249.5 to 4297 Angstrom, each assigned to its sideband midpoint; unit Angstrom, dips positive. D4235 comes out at 3.0 Angstrom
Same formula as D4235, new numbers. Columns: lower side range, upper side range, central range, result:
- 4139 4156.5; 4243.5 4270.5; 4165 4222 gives -1.8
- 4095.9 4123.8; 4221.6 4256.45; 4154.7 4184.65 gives -2.8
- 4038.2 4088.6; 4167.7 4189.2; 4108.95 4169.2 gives -4.2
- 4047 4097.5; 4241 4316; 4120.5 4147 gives -1.5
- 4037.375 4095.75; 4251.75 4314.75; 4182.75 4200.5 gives -1.6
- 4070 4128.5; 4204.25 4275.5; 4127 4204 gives -1.6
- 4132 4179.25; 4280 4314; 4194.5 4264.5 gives 0.2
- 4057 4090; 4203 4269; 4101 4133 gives -3.4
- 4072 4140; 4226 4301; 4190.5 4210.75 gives -0.9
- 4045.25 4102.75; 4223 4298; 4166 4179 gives -0.7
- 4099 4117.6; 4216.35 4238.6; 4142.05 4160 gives -1.4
